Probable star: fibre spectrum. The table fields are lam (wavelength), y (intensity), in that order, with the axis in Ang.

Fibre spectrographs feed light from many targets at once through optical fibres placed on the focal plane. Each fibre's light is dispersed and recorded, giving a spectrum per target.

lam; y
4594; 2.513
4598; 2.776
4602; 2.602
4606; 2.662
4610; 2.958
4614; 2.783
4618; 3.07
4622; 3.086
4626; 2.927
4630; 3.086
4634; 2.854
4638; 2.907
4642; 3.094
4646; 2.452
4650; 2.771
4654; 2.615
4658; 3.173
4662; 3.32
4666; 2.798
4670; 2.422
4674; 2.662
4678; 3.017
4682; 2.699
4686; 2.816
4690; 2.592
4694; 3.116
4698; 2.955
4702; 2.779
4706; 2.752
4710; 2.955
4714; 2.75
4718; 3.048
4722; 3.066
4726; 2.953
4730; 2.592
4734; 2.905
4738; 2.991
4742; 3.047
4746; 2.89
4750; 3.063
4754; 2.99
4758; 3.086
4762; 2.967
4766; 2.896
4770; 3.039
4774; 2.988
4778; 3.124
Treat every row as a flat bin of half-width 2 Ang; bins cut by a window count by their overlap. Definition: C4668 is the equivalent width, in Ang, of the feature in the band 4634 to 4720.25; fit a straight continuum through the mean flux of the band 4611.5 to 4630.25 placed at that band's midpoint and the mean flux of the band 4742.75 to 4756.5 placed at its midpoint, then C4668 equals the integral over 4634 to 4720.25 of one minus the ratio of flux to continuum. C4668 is 4.09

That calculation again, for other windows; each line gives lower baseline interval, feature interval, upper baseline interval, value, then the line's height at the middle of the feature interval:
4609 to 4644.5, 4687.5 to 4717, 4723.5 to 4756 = 0.9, 2.94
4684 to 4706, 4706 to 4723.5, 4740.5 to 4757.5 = -0.2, 2.9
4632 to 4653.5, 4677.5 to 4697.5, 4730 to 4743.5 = 0.1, 2.86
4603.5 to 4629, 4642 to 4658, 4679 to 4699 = 0.8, 2.88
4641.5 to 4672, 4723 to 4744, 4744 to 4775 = 0.3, 2.95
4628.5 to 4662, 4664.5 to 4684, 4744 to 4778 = 1.3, 2.92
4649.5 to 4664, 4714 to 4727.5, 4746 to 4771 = 0.0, 2.99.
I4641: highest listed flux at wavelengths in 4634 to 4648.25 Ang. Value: 3.094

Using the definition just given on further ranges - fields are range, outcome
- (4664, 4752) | 3.116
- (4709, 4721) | 3.048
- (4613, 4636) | 3.086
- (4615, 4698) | 3.32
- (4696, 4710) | 2.955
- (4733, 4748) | 3.047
